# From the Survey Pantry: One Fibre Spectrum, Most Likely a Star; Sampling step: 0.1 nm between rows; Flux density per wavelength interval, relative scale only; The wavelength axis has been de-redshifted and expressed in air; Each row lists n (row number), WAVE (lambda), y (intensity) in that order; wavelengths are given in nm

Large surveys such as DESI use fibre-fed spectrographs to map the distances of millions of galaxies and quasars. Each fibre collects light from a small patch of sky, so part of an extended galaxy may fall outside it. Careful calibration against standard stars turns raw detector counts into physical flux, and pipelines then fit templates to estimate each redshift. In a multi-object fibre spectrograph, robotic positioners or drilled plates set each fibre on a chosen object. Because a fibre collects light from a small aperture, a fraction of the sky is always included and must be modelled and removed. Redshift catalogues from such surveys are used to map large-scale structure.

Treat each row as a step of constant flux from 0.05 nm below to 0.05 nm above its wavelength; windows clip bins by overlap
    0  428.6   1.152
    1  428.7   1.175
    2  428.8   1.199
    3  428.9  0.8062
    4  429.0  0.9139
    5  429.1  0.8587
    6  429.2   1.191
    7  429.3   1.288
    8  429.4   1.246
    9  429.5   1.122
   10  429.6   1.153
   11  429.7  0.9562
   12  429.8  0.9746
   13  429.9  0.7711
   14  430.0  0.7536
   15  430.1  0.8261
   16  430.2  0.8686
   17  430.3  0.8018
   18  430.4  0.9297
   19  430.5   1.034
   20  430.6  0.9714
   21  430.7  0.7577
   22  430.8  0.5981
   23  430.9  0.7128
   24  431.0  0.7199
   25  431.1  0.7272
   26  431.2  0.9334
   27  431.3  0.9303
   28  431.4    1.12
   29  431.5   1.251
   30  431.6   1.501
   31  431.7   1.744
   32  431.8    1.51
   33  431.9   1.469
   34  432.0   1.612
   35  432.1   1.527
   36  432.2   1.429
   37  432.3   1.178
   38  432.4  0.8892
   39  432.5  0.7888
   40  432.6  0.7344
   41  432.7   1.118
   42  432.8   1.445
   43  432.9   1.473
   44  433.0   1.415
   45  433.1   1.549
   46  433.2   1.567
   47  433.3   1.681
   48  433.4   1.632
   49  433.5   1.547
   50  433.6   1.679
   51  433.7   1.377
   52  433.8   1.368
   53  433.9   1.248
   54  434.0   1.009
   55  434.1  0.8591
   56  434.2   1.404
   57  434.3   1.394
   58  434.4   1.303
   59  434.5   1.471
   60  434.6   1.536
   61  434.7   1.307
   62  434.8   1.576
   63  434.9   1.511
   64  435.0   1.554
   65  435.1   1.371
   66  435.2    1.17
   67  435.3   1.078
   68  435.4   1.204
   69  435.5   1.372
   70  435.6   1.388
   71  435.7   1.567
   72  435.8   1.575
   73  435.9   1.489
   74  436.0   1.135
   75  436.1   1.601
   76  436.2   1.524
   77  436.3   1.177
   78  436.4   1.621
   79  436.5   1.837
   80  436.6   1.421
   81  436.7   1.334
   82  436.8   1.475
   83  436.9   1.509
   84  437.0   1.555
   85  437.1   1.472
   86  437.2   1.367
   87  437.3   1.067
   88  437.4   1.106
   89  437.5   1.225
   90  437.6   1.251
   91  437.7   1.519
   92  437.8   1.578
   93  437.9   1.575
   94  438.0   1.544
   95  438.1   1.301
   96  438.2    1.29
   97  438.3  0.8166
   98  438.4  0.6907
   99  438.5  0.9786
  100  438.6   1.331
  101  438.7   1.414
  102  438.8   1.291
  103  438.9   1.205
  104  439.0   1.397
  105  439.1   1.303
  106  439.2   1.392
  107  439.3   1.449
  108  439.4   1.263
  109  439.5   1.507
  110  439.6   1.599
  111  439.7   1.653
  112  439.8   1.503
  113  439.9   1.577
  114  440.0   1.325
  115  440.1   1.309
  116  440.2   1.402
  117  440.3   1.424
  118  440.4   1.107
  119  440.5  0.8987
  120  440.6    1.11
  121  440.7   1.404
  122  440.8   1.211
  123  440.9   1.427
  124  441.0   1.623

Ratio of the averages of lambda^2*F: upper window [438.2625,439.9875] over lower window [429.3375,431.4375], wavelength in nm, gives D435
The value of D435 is 1.53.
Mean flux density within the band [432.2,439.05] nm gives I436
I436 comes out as 1.35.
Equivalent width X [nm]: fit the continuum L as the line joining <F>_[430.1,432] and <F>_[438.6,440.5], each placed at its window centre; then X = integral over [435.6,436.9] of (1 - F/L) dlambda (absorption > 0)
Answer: -0.24 nm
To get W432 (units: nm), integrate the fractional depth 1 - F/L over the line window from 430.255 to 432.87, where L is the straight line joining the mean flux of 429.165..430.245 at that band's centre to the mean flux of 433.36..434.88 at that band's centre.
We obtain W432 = 0.17 nm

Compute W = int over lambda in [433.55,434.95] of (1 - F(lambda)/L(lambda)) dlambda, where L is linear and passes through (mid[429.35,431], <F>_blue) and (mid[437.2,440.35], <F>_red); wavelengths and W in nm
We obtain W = -0.32 nm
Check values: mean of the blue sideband 0.899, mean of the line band 1.36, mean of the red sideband 1.33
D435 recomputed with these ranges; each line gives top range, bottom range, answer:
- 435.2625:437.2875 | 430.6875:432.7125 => 1.31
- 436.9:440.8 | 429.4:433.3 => 1.23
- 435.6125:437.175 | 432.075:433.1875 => 1.22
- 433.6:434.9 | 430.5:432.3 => 1.19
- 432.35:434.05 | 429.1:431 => 1.44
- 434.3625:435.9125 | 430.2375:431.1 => 1.77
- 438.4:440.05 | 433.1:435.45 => 1.01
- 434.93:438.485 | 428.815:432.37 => 1.32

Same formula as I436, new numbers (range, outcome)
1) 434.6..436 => 1.39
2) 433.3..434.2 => 1.36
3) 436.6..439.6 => 1.32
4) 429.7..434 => 1.17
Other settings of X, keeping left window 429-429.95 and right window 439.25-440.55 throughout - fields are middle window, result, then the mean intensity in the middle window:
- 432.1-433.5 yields -0.19 nm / 1.32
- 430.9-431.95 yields -0.05 nm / 1.17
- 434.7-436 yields -0.16 nm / 1.39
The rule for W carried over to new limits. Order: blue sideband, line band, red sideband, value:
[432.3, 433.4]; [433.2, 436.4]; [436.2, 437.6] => -0.149 nm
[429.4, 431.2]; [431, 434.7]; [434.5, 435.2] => -0.359 nm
